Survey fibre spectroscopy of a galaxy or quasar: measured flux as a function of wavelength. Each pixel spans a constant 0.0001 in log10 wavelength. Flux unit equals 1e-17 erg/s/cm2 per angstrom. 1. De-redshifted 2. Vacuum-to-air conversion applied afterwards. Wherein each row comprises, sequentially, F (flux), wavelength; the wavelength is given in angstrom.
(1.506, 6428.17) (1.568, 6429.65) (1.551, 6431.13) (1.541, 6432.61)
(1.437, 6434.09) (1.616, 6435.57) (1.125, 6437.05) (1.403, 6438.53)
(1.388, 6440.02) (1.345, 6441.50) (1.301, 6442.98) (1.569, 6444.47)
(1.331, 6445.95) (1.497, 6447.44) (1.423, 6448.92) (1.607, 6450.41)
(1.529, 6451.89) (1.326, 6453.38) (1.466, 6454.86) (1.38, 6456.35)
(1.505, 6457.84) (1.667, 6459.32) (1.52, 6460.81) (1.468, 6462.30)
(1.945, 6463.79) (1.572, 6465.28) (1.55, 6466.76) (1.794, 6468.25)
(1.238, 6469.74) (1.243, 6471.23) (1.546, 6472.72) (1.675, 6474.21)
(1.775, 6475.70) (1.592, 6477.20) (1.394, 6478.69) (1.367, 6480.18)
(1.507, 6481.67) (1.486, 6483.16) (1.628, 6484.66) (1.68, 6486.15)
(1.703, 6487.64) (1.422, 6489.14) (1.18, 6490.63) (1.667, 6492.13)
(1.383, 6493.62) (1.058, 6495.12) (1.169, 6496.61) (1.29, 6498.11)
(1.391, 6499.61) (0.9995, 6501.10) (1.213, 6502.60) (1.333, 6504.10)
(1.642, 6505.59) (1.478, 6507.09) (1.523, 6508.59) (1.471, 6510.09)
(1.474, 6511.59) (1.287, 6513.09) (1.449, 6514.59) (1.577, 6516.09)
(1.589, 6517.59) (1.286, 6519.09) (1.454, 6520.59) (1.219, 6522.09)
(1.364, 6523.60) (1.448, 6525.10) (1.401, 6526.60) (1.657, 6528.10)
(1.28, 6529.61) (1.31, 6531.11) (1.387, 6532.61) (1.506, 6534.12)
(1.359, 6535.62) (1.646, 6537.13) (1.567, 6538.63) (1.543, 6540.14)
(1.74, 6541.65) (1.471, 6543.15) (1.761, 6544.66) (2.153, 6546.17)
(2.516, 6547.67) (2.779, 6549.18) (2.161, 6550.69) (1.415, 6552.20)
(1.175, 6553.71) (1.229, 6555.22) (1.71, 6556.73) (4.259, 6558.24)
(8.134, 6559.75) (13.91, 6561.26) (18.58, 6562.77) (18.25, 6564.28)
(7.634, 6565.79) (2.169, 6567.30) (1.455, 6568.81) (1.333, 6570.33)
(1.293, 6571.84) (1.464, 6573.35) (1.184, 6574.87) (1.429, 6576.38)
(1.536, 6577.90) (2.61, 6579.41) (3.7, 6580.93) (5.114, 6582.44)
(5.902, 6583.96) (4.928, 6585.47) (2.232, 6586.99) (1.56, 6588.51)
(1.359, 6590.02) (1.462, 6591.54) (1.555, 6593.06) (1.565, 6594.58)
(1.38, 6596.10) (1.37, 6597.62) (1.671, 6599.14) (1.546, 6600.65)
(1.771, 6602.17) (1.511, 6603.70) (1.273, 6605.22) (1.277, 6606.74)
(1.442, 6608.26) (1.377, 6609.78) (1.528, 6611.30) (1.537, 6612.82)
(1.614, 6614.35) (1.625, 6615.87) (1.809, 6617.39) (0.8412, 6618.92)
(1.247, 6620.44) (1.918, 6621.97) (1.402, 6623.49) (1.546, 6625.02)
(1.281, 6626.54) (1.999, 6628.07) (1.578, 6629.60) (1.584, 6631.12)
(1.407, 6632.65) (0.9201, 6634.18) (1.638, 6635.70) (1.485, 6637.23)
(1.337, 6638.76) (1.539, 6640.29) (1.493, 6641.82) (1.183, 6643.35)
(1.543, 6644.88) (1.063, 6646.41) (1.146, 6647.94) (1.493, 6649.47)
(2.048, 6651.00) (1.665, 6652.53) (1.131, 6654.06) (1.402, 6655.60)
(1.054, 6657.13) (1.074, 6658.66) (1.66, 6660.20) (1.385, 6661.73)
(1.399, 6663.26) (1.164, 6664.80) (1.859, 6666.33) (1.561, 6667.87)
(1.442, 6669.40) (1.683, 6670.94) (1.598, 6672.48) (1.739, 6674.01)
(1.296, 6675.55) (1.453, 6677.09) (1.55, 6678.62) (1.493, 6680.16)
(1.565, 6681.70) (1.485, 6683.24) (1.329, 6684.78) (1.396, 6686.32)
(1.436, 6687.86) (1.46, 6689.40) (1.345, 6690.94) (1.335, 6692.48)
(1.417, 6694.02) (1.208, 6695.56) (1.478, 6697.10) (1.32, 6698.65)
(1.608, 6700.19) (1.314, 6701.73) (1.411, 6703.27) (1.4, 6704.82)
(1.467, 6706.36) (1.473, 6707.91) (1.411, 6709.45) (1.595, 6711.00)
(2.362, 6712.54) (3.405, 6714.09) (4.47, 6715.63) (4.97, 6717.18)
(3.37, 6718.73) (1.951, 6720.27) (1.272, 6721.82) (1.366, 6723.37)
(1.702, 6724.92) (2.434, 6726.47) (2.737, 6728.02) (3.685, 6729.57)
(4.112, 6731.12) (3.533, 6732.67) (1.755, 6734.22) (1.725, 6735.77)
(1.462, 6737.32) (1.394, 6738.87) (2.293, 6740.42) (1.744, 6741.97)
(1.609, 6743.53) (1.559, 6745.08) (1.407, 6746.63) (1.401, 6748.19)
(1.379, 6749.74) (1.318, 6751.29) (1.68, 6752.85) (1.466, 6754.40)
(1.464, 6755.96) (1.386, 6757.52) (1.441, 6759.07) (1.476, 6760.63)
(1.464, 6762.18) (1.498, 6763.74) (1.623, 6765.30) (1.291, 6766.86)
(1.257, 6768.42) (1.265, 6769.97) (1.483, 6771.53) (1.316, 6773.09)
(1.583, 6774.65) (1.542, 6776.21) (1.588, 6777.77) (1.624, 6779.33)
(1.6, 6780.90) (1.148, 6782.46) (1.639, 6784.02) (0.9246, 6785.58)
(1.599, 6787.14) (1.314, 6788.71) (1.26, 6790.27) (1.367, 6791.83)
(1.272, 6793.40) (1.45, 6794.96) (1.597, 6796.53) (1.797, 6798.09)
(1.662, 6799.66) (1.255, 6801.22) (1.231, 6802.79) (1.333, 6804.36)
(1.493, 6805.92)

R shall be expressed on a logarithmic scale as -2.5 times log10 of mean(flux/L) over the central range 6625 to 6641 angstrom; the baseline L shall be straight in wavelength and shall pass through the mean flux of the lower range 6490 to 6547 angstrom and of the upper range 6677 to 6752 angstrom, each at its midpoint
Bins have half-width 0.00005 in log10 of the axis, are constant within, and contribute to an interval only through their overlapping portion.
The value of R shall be 0.16 mag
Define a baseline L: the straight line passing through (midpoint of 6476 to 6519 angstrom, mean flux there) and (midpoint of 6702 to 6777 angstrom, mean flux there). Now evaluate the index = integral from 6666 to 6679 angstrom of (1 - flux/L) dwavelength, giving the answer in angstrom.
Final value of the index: 1.58 angstrom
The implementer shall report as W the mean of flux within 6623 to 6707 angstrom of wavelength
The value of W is 1.44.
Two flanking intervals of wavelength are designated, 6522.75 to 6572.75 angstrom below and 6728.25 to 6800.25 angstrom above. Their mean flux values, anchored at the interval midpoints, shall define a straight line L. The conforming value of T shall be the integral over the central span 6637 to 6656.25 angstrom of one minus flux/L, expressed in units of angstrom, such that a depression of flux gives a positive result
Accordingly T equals 8.8 angstrom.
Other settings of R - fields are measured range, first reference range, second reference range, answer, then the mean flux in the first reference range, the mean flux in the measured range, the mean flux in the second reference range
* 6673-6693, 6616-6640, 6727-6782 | 0.10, 1.47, 1.46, 1.75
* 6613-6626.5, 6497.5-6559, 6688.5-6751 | 0.20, 1.6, 1.49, 2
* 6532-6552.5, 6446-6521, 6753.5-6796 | -0.23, 1.47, 1.8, 1.42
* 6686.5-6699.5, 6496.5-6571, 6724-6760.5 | 0.47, 2.78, 1.38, 1.93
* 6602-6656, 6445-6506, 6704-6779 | 0.19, 1.47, 1.46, 1.93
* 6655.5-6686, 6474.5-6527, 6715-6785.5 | 0.19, 1.43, 1.46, 1.88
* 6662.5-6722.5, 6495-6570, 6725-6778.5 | 0.15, 2.77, 1.76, 1.77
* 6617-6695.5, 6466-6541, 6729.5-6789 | 0.09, 1.44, 1.44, 1.65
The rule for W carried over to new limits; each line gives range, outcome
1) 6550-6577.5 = 4.89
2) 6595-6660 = 1.45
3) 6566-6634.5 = 1.88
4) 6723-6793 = 1.69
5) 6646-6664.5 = 1.38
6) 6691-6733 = 2.19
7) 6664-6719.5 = 1.77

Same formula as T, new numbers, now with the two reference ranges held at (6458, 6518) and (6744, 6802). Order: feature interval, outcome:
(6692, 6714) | -1.5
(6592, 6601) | -0.3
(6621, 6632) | -1.1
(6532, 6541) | -0.2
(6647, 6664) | 0.6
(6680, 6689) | 0.0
